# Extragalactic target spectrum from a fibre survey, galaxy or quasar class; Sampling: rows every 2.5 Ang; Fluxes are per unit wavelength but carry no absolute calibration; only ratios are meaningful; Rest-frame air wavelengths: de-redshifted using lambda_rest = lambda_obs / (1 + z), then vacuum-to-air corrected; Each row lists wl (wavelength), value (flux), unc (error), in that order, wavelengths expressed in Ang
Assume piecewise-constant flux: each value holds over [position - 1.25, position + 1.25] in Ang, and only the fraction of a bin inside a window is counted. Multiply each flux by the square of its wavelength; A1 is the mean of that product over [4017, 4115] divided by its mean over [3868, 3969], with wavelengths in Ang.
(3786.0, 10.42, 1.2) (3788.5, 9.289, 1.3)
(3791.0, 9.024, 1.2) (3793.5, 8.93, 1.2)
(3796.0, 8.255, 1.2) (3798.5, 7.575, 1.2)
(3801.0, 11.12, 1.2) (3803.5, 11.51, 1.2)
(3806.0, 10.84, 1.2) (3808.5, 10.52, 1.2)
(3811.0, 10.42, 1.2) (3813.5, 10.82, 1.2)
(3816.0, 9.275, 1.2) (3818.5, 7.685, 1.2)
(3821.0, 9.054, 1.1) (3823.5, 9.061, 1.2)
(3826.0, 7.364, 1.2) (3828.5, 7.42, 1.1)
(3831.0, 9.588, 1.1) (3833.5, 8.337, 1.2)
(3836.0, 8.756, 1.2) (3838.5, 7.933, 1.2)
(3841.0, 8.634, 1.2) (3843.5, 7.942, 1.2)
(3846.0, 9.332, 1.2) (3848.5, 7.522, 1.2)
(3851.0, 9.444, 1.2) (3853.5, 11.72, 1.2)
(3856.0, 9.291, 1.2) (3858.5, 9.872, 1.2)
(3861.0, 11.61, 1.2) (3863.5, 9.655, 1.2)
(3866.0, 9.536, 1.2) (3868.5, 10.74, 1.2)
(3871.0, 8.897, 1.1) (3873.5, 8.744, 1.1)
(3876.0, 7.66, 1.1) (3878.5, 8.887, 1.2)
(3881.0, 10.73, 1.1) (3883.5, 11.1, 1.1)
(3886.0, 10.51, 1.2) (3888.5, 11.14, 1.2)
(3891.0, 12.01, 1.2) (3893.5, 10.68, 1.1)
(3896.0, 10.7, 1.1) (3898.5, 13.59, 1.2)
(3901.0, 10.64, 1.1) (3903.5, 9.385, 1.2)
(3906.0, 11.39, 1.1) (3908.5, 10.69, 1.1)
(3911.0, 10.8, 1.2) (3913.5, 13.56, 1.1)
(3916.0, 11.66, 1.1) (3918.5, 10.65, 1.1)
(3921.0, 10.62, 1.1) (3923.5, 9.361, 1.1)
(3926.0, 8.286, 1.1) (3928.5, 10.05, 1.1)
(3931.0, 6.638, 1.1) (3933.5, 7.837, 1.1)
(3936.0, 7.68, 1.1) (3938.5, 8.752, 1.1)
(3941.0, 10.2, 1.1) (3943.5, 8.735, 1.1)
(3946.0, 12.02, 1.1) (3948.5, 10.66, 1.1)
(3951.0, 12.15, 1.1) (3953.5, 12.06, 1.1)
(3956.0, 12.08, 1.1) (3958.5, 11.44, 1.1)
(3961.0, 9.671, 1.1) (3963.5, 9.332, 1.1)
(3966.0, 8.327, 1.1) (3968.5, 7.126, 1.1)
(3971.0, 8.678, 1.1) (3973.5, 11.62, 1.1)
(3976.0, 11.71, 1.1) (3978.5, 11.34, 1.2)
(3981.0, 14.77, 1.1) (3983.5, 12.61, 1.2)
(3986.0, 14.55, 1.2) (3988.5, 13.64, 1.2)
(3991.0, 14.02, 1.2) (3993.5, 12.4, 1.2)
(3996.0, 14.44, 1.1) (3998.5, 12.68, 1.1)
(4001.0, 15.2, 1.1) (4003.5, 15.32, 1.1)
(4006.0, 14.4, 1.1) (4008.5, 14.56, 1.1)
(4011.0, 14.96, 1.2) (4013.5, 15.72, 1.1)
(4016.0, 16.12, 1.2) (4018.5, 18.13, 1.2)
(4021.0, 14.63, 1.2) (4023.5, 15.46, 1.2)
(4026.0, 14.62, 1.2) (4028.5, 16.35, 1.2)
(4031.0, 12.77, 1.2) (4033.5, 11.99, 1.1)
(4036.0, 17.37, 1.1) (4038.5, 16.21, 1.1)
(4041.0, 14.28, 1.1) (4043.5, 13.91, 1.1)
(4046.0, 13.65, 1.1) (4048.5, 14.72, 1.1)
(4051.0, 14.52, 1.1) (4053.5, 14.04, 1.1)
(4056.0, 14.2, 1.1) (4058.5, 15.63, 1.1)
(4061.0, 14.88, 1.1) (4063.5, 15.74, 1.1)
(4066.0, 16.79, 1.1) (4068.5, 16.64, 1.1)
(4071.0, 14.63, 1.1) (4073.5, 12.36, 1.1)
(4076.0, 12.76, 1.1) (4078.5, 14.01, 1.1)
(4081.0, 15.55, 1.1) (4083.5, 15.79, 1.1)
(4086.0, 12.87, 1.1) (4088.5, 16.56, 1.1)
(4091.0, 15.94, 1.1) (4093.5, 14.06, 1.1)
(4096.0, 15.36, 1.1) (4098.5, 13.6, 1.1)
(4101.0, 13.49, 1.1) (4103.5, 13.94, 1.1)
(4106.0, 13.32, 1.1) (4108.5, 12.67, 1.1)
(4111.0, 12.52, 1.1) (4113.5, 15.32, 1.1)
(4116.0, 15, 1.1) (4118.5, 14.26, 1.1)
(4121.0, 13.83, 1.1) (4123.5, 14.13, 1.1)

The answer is 1.5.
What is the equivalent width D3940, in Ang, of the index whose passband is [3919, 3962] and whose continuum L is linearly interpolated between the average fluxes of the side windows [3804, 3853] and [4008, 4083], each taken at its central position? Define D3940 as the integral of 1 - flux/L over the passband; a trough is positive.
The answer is 7.75 Ang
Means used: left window 9.03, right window 14.9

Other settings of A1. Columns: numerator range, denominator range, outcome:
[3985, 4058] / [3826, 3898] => 1.66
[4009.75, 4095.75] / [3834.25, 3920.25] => 1.61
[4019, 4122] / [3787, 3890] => 1.74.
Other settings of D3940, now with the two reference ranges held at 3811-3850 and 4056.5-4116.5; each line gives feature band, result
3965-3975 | 2.4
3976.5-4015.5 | -4.9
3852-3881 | -0.8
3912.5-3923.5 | -0.7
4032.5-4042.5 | -1.2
